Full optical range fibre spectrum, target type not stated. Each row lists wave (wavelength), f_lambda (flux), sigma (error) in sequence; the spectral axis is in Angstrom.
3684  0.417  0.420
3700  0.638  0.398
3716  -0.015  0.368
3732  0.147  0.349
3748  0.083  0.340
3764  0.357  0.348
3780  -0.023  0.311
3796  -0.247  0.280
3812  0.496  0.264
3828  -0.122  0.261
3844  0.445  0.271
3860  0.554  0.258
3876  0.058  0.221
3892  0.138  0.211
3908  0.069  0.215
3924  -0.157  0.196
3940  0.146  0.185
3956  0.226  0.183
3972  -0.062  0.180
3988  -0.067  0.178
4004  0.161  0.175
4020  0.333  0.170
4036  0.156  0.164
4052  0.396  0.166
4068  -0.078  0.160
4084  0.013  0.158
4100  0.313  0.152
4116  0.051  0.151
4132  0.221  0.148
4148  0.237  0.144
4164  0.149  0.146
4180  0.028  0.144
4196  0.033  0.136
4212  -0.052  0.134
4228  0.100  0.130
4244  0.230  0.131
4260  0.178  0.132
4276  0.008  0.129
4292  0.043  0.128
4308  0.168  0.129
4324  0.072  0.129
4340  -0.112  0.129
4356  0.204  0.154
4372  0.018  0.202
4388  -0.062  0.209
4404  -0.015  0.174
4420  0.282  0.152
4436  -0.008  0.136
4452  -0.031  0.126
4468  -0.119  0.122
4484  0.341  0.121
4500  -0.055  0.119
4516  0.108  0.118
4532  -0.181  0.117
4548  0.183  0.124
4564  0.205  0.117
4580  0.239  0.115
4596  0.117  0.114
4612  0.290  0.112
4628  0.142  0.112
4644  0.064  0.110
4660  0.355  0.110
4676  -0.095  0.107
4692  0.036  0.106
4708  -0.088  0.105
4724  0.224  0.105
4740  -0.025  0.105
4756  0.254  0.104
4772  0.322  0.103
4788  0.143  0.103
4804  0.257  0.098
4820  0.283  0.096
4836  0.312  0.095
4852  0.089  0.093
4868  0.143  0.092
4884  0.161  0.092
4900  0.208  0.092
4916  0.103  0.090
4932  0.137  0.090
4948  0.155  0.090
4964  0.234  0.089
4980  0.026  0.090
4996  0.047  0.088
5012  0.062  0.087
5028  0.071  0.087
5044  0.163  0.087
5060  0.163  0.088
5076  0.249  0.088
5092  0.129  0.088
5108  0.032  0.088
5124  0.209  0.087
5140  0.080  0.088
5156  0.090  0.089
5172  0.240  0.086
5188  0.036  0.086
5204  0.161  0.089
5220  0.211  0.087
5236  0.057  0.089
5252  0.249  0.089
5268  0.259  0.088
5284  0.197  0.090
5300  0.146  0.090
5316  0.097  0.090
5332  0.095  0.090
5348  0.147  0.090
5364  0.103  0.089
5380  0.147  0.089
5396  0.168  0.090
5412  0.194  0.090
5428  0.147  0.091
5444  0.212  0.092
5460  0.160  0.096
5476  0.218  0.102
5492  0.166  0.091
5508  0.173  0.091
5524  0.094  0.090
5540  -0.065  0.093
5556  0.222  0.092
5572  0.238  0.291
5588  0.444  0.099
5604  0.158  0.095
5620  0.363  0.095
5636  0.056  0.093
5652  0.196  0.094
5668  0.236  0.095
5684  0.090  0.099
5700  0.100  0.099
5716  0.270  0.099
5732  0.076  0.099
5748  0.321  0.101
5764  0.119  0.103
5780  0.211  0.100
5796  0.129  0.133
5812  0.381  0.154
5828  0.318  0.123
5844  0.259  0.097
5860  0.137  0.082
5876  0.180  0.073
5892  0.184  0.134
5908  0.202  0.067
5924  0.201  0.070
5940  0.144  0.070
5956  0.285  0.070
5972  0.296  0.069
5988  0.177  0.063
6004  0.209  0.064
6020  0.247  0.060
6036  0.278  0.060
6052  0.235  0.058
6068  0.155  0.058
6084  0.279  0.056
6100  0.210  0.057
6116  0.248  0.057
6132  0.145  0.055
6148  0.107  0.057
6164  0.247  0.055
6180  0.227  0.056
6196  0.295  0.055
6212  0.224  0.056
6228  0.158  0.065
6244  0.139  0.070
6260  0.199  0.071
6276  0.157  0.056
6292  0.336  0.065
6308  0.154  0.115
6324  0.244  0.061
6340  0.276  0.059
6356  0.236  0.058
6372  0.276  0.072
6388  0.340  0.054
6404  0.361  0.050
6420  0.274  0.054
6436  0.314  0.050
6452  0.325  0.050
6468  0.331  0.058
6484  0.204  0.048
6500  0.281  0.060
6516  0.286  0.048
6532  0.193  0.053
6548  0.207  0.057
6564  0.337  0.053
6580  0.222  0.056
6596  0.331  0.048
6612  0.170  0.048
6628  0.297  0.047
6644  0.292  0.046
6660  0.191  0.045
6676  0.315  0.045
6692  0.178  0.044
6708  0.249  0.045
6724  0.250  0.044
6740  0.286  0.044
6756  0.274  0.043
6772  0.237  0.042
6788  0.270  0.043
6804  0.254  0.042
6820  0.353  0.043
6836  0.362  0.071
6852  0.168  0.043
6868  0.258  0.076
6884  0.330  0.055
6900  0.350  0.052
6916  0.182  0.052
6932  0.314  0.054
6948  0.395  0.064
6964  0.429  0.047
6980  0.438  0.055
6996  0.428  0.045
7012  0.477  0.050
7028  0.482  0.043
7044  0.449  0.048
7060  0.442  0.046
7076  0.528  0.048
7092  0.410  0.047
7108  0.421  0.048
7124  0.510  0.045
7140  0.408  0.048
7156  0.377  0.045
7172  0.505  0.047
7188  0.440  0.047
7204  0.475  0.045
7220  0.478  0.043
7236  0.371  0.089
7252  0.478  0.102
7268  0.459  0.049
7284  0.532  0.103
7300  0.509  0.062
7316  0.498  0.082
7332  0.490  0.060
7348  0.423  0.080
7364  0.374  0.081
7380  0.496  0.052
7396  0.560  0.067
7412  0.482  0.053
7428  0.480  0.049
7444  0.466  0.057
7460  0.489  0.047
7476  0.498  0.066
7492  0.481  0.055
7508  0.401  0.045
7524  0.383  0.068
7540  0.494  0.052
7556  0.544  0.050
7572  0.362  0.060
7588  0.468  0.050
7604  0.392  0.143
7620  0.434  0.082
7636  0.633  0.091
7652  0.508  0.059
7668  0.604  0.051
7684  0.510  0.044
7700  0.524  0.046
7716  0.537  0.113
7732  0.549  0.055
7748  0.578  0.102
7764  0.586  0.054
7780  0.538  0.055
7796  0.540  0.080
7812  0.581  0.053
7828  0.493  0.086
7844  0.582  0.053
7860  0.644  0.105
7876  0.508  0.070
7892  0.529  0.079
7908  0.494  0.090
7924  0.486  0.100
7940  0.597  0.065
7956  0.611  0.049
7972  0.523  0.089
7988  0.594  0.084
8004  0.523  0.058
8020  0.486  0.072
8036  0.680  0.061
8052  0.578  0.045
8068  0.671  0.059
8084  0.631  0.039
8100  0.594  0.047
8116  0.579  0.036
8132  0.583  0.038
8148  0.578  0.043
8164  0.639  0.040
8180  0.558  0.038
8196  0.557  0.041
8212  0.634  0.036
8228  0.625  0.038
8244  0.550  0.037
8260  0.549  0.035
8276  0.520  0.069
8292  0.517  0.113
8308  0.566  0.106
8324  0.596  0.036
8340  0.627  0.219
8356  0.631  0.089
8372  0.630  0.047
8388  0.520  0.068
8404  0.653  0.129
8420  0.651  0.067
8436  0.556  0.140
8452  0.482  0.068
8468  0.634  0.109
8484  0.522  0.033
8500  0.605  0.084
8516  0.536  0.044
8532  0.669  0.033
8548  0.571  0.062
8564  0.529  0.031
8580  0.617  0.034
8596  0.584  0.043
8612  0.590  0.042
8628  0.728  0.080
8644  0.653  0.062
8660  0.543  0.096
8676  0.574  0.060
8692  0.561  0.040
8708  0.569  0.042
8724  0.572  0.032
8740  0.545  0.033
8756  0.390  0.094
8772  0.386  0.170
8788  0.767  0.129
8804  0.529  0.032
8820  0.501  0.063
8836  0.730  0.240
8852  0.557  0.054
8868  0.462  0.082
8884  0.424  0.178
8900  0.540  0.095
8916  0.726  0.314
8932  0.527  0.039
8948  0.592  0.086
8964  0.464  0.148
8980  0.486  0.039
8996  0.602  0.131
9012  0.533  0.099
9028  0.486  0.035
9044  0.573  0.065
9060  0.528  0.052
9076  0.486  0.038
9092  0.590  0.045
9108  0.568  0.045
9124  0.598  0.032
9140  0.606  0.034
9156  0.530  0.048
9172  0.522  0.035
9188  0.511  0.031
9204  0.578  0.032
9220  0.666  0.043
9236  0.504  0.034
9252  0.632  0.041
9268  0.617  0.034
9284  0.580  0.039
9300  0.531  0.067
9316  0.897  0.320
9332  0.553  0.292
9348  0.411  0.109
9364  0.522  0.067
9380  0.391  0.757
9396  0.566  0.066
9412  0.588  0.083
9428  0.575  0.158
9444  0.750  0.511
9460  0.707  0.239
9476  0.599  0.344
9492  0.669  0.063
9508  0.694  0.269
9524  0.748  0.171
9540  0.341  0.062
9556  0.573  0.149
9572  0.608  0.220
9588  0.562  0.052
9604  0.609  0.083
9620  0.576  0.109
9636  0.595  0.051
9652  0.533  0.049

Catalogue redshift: 0.74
